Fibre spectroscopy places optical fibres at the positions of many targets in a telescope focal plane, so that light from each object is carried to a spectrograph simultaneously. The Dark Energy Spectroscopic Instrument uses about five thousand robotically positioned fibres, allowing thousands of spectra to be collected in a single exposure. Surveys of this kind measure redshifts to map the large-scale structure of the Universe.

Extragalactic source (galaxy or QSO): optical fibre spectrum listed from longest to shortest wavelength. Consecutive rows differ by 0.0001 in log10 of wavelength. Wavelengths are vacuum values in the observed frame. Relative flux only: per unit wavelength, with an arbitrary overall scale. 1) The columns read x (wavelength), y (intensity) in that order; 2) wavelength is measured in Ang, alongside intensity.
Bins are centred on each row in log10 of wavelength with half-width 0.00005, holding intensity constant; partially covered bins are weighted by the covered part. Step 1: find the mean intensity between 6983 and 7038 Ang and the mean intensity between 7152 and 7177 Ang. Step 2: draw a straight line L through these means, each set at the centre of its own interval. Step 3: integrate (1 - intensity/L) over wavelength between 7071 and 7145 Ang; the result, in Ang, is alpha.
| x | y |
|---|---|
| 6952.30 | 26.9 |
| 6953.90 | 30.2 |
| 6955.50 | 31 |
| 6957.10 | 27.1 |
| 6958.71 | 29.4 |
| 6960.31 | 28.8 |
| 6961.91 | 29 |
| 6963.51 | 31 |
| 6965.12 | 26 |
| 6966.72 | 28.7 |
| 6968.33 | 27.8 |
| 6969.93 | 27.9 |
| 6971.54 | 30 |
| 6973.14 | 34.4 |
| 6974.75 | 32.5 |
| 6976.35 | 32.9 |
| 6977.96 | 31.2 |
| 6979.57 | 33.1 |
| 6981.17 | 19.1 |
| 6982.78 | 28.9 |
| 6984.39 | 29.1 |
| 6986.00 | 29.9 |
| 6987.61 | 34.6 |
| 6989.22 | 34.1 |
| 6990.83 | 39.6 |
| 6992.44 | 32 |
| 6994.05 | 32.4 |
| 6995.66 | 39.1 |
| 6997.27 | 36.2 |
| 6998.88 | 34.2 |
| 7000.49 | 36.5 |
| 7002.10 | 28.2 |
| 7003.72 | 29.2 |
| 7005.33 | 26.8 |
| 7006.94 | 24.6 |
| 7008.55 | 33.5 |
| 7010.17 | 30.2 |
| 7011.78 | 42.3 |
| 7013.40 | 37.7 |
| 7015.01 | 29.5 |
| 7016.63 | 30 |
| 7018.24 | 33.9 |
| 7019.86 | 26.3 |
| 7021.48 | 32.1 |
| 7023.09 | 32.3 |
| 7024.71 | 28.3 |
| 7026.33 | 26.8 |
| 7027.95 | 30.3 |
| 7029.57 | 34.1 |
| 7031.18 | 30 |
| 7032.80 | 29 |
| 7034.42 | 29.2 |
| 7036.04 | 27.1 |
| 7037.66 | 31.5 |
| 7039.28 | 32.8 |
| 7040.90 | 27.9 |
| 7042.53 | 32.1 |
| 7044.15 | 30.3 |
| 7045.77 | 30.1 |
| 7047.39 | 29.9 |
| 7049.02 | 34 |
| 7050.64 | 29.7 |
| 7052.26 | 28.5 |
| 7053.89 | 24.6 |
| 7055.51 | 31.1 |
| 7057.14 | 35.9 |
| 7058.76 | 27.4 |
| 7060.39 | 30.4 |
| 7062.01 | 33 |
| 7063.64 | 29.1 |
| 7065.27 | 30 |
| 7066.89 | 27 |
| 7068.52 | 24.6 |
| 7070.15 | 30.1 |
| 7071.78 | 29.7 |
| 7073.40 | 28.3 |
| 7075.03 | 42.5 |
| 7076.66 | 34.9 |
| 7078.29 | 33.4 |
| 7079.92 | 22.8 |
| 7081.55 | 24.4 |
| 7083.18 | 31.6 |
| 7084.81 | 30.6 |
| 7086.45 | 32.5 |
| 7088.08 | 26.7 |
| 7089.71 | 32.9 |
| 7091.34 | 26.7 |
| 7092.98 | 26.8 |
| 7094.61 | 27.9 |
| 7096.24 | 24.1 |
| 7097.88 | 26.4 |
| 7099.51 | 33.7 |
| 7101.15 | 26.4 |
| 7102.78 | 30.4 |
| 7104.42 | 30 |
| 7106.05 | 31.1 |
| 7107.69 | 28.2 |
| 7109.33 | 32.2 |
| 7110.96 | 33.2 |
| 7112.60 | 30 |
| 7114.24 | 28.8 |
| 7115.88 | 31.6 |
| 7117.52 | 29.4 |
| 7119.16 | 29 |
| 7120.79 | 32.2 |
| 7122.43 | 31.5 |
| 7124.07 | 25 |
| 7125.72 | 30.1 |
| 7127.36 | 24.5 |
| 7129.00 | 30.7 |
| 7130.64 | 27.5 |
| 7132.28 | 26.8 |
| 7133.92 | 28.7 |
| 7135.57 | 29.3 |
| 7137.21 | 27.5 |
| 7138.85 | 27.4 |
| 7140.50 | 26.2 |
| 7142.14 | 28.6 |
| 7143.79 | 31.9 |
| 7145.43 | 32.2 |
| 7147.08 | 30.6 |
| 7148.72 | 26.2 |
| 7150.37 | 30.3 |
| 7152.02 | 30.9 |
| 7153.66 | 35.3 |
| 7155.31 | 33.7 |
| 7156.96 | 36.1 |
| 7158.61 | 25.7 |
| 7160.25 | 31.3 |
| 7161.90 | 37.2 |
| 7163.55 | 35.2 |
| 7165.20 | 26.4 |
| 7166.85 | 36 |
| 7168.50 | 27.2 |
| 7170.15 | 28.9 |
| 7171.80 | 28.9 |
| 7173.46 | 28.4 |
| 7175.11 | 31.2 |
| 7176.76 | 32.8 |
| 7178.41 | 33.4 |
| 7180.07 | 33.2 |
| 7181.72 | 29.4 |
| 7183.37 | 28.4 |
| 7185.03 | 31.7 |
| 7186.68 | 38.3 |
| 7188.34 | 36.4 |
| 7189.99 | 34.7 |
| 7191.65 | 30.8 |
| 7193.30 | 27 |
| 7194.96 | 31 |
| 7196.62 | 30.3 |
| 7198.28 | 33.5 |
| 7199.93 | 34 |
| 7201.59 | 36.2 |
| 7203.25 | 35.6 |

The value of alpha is 5.2 Ang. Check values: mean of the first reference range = 31.8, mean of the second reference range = 31.6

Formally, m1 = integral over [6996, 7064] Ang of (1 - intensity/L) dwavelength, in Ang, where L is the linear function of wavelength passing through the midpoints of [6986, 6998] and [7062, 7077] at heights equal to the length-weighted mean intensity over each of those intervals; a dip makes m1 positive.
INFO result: 4.1 Ang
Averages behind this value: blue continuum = 35.1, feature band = 30.9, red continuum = 30.7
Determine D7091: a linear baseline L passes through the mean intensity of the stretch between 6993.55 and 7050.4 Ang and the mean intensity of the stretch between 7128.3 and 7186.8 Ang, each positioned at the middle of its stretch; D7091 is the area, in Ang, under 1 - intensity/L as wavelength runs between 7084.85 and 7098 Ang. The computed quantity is 1.2 Ang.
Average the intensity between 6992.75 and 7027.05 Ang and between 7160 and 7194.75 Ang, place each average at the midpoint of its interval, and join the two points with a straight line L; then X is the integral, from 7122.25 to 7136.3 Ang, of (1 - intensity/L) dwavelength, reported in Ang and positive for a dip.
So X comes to 1.6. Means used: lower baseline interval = 31.9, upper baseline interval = 31.7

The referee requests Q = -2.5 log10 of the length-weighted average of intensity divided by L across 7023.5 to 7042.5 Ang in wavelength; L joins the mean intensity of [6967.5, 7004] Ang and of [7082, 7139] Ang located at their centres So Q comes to 0.04 mag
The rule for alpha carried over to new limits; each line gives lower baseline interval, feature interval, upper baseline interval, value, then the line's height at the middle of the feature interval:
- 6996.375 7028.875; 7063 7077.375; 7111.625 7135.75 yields -0.2 Ang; 30.2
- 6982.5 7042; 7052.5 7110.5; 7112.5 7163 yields 2.0 Ang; 30.7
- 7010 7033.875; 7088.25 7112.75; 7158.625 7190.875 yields 1.9 Ang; 31.7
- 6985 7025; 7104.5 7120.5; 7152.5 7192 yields 0.9 Ang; 32.3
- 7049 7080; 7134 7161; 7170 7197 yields 0.9 Ang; 31.2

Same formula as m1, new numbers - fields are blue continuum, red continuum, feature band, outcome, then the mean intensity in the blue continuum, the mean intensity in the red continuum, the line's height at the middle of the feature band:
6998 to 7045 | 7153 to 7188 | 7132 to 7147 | 1.3 Ang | 30.9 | 31.9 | 31.7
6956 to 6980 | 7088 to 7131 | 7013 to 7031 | -0.7 Ang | 29.9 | 29.2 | 29.7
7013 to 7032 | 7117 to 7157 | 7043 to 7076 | 0.0 Ang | 30.8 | 29.5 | 30.4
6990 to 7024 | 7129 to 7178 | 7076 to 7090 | 0.7 Ang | 32.7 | 30.3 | 31.5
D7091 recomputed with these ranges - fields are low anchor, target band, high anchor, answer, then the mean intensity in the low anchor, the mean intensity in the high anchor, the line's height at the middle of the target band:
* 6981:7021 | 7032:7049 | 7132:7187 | 0.8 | 32.1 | 30.7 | 31.8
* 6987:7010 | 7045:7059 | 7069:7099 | 0.2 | 32.8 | 29.6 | 30.8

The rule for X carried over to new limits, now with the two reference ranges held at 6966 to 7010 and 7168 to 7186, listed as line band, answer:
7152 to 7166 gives -0.9 Ang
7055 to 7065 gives 0.0 Ang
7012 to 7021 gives -0.3 Ang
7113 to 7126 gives 0.4 Ang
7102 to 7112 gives 0.0 Ang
